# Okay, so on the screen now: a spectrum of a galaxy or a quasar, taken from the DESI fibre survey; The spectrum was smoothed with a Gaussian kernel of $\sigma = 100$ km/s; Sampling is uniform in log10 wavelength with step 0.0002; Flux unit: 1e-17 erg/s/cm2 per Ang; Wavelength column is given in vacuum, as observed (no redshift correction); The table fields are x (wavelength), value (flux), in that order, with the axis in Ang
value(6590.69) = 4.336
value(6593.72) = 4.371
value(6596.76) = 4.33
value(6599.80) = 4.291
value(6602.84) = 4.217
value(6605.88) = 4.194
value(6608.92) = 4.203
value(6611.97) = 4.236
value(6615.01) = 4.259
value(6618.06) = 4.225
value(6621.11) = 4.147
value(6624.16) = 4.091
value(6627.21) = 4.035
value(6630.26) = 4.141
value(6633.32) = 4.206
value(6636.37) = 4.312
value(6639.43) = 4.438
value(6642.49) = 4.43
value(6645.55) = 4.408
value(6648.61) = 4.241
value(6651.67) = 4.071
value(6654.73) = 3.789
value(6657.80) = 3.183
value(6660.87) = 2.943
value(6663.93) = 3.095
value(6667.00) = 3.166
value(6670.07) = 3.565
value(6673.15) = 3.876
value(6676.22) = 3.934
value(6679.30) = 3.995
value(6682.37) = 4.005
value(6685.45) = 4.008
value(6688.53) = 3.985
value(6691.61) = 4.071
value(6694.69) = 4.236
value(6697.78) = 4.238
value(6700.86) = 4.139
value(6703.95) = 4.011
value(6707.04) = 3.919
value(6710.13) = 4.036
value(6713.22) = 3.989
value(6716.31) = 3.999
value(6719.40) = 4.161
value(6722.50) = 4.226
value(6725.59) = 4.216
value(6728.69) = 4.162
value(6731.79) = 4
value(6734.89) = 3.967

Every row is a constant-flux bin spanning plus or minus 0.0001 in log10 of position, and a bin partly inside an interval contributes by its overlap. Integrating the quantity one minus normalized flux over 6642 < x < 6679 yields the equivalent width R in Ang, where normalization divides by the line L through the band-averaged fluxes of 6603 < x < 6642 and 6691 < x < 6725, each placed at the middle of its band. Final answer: 4.0 Ang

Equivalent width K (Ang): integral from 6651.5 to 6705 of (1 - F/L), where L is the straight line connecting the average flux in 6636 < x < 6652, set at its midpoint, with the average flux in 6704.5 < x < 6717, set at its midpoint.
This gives 4.7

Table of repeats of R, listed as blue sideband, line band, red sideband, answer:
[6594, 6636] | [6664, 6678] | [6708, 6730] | 1.9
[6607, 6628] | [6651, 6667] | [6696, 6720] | 3.0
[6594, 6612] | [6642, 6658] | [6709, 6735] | 0.5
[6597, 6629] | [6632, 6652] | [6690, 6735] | -0.7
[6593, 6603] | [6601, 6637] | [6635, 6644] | 1.4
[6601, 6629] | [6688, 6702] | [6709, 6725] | -0.1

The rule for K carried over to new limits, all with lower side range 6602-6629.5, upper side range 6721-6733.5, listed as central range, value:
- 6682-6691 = 0.33 Ang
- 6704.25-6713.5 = 0.38 Ang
